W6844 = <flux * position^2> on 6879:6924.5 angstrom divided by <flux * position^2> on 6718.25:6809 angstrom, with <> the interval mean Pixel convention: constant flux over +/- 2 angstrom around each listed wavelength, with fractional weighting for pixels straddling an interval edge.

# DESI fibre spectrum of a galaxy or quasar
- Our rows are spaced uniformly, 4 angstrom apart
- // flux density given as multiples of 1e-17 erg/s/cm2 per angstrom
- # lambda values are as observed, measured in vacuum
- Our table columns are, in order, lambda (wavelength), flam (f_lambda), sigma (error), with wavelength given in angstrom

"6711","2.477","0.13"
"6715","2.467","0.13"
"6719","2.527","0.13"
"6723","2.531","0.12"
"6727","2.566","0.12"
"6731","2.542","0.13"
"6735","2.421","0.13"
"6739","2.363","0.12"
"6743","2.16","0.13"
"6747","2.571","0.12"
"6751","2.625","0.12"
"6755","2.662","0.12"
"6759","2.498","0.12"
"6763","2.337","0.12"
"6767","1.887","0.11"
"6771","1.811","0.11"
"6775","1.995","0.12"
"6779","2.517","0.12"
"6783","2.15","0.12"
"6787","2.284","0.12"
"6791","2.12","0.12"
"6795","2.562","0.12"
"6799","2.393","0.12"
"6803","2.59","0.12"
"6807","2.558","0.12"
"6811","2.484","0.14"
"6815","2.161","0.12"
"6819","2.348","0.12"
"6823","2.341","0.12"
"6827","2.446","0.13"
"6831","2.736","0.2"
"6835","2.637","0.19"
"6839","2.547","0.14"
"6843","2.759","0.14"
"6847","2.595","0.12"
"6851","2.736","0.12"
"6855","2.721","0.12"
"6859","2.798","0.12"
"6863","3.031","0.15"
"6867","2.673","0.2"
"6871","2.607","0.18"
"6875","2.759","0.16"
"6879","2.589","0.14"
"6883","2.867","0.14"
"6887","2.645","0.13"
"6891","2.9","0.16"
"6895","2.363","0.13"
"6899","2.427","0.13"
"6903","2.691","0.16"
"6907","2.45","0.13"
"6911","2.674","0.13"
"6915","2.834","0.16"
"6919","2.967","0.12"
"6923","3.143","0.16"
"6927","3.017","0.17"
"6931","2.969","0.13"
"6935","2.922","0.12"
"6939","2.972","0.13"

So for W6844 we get 1.2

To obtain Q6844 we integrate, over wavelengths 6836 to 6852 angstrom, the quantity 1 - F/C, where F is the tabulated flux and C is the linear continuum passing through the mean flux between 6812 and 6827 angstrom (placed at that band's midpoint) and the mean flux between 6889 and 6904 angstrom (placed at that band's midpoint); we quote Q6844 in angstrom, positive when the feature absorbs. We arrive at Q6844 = -1.7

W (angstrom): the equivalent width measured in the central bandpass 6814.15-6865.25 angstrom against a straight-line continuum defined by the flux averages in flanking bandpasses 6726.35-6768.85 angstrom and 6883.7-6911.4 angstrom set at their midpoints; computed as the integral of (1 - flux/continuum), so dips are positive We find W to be -1.7 angstrom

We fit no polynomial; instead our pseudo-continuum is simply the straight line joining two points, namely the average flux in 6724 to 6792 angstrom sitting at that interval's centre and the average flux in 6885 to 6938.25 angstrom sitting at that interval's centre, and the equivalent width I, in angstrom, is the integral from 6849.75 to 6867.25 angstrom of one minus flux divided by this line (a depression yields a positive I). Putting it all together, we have -1.2 angstrom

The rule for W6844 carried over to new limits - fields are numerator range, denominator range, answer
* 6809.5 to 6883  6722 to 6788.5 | 1.15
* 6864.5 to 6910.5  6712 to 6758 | 1.11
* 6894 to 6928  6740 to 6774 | 1.24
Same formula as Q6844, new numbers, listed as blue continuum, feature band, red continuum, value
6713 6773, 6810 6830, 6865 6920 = 1.3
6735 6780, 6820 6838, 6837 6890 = 0.4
